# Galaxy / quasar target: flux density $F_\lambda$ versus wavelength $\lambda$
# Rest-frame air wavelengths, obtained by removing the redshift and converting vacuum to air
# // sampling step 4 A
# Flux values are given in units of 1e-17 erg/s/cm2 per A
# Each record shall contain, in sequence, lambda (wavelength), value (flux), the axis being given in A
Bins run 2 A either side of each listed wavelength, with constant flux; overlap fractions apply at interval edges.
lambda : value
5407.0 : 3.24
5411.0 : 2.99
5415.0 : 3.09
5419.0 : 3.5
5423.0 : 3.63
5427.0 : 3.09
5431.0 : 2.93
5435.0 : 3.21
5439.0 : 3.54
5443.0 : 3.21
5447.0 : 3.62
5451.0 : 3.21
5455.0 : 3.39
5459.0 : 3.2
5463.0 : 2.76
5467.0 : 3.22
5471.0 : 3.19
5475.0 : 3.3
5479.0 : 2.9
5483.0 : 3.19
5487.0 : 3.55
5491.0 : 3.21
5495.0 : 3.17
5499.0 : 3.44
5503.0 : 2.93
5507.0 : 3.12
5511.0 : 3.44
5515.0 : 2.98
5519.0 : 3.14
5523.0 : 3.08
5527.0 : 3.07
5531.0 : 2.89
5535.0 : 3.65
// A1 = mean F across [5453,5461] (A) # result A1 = 3.29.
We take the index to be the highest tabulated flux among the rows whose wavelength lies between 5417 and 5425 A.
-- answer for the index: 3.63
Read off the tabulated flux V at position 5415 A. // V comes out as 3.09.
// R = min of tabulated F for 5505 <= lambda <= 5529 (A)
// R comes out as 2.98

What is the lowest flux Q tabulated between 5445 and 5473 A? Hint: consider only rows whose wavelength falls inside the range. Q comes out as 2.76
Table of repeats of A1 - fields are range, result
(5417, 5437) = 3.27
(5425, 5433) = 3.01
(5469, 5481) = 3.13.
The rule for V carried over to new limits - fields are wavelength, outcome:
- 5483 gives 3.19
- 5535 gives 3.65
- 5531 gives 2.89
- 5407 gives 3.24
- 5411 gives 2.99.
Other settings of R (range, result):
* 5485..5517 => 2.93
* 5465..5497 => 2.9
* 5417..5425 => 3.5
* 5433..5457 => 3.21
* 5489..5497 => 3.17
